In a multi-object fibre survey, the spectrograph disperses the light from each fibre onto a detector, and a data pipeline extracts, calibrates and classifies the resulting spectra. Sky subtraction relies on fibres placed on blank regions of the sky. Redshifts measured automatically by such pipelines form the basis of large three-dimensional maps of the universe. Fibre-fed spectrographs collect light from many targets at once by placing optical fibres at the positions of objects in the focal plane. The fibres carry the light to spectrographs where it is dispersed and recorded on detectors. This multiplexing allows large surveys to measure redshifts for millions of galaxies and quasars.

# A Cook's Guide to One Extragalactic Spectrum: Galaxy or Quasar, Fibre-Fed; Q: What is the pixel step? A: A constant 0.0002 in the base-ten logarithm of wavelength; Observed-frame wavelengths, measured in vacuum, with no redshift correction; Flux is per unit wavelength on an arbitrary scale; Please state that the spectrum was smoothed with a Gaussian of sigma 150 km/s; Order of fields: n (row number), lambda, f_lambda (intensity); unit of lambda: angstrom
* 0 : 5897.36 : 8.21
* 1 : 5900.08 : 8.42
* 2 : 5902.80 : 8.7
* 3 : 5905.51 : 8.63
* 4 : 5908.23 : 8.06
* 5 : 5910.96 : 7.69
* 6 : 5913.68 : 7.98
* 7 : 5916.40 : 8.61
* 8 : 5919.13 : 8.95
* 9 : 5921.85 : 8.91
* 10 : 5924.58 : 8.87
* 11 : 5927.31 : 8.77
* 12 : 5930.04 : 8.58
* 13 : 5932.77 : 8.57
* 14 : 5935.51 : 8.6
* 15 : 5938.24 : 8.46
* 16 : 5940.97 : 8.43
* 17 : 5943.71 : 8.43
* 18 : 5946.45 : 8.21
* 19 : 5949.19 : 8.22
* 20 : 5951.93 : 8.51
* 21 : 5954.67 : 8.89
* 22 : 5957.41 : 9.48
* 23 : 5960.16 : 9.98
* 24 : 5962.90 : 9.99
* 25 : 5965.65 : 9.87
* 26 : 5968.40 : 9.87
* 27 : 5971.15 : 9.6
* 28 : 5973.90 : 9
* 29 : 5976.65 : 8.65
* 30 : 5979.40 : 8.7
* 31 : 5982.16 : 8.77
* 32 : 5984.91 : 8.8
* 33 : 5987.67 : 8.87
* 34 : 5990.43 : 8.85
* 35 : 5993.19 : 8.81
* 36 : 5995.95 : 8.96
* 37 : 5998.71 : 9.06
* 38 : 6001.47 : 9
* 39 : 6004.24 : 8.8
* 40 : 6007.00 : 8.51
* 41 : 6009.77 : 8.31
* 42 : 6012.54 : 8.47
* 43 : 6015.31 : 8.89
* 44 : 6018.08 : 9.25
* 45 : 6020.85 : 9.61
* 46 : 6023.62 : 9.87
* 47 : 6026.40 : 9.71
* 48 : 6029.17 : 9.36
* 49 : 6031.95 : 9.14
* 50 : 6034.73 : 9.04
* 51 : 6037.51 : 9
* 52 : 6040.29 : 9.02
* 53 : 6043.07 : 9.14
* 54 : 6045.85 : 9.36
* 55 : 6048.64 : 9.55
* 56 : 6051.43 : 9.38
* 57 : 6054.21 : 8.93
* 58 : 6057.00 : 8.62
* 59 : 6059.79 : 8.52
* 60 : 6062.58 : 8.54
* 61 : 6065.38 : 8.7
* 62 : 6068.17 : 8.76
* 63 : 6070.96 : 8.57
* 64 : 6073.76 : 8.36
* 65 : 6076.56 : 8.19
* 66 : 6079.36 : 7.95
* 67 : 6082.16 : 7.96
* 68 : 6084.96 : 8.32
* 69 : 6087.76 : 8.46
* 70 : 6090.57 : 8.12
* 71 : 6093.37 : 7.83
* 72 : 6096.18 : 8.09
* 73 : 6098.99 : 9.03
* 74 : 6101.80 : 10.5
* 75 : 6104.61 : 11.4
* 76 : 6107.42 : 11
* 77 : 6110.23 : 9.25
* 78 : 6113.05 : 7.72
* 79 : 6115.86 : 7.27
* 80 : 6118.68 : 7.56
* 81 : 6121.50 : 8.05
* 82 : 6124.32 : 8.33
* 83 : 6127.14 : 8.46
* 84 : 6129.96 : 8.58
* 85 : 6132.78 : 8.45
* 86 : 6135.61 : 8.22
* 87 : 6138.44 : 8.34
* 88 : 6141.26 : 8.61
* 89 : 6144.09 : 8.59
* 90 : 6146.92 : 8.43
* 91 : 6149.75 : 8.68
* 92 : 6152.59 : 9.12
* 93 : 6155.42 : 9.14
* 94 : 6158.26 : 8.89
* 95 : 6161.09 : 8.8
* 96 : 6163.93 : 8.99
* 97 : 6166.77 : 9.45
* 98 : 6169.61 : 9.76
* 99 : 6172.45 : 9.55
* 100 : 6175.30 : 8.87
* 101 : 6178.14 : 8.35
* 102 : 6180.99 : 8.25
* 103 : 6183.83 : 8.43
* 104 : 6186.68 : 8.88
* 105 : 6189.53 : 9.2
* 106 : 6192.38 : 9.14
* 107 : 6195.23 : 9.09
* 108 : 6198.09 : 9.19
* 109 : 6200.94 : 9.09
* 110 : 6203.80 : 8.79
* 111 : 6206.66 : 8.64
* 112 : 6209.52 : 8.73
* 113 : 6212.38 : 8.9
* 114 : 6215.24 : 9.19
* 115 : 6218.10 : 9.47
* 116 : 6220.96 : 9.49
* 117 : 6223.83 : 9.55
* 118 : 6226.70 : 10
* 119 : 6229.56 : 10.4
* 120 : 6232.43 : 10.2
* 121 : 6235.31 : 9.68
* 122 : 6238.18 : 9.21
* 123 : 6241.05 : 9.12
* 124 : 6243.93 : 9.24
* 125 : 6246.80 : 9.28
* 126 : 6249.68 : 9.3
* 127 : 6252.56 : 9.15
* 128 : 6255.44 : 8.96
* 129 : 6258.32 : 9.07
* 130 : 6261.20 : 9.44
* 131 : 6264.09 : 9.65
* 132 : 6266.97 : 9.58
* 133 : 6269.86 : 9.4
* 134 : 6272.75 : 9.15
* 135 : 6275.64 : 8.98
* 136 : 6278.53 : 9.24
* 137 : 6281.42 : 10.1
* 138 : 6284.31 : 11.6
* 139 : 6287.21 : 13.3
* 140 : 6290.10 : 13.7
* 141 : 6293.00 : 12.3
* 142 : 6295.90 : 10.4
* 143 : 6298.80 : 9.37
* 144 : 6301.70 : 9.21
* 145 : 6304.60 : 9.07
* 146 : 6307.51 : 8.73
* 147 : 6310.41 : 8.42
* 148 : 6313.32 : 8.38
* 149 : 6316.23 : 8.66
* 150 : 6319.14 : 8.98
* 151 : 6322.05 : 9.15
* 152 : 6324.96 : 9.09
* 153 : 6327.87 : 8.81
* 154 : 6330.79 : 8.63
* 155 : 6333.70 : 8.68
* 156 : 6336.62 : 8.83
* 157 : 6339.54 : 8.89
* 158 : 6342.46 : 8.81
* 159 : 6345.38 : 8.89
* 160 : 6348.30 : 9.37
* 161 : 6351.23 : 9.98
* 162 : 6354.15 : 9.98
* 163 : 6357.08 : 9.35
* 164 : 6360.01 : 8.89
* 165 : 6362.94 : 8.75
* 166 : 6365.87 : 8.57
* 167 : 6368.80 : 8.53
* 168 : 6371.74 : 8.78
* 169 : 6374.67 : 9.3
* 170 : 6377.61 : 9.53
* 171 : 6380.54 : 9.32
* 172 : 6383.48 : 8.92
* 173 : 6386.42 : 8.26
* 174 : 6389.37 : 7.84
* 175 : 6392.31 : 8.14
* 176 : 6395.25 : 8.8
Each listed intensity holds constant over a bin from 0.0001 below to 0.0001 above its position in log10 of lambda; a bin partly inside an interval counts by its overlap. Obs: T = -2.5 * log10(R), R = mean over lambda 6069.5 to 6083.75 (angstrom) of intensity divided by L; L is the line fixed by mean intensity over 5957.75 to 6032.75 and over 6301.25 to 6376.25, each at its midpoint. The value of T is 0.11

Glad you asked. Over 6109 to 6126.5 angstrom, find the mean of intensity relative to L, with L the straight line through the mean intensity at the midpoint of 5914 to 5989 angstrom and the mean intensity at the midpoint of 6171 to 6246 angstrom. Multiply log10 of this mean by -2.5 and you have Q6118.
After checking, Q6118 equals 0.13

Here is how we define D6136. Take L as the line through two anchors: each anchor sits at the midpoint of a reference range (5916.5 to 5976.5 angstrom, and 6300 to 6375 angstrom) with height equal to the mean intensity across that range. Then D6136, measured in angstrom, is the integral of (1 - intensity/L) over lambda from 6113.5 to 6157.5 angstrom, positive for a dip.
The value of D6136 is 2.8 angstrom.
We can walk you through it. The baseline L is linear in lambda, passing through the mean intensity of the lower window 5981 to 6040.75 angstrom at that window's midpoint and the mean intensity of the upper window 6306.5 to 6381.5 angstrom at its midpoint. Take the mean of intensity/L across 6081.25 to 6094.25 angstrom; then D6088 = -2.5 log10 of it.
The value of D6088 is 0.106 mag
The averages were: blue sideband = 9.01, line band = 8.16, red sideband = 8.97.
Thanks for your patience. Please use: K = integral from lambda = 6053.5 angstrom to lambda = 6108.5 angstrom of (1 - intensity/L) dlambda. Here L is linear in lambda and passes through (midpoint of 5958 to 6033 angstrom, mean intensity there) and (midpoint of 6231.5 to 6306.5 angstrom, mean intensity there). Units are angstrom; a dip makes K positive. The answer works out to 3.5 angstrom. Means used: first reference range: 9.14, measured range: 8.78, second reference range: 9.9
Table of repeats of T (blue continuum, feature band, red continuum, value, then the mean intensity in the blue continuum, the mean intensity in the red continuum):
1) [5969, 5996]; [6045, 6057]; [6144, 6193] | -0.035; 8.93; 8.92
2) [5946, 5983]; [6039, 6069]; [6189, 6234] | 0.030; 9.15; 9.32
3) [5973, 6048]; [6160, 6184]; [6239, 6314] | 0.060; 9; 9.79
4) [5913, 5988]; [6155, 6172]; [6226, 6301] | 0.051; 8.89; 9.99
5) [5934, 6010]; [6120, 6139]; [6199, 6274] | 0.102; 8.92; 9.33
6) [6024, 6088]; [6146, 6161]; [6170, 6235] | 0.024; 8.83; 9.17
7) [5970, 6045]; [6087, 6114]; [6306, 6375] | -0.023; 9.01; 8.93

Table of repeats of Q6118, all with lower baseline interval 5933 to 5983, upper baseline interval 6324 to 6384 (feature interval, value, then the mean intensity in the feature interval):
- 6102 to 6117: -0.05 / 9.46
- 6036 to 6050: -0.03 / 9.21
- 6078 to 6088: 0.11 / 8.14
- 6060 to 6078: 0.06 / 8.52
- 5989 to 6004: 0.01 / 8.92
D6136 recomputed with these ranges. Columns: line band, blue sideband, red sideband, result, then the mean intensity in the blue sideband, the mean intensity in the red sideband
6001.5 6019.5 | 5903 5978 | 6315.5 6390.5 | 0.21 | 8.81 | 8.96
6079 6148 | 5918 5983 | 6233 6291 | 5.94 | 8.93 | 9.83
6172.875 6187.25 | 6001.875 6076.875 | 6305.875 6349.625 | 0.46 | 8.96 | 8.82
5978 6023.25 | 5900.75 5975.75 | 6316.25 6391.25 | -0.24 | 8.81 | 8.95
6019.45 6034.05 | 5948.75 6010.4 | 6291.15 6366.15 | -0.73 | 9.04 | 9.19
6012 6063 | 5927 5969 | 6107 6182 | -2.01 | 8.92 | 8.67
